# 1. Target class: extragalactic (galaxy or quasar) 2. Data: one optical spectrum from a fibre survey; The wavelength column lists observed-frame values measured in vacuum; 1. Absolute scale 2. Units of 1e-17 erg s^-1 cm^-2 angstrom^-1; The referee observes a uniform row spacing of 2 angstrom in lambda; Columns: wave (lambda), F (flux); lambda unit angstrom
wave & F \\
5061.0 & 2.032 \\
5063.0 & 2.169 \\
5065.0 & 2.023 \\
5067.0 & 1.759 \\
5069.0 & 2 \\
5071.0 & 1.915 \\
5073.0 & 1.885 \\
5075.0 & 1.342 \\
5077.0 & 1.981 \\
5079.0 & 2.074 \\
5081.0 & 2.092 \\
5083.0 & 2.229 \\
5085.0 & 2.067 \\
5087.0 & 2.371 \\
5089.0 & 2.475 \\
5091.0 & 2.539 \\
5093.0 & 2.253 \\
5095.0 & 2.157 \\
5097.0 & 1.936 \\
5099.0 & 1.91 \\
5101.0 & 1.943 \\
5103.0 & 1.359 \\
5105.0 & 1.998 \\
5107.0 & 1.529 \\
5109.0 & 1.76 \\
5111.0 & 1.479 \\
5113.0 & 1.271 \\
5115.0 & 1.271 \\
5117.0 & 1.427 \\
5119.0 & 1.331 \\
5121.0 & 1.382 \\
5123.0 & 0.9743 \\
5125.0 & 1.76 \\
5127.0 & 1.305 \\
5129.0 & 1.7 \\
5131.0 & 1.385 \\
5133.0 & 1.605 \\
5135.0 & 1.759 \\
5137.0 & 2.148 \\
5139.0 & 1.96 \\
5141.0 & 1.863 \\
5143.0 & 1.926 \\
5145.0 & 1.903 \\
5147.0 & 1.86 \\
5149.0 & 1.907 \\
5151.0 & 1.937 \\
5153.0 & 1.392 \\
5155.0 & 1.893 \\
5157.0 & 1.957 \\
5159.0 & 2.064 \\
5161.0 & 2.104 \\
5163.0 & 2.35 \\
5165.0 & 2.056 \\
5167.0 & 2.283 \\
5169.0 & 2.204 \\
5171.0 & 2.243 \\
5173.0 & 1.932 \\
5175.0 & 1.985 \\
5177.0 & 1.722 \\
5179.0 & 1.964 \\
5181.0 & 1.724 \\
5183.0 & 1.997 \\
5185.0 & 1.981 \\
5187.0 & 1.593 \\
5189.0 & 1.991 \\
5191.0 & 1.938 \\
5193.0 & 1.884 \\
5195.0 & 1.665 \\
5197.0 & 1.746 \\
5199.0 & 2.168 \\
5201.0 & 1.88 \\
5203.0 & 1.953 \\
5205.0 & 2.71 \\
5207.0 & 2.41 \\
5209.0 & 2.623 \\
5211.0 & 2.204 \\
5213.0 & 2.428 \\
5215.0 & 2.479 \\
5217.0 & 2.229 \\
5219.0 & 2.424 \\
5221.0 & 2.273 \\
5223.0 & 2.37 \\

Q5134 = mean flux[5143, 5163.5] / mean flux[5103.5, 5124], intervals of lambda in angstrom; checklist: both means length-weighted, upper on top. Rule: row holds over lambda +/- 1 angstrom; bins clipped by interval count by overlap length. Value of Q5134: 1.3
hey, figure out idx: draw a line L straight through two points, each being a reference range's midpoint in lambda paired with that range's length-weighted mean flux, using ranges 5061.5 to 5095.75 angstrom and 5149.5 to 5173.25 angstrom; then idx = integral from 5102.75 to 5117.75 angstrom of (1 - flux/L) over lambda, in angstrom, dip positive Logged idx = 3.9 angstrom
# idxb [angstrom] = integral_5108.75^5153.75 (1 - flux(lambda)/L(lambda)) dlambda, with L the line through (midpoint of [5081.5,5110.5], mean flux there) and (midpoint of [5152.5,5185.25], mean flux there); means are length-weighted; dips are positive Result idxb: 8.8 angstrom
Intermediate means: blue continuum 2.03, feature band 1.62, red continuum 2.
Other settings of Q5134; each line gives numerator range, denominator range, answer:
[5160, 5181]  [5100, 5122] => 1.36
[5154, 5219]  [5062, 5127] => 1.14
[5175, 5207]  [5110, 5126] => 1.43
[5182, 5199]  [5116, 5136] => 1.28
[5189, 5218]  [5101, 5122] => 1.44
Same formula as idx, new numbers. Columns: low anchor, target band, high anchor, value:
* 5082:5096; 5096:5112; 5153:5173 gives 3.7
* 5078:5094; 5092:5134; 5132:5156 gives 9.5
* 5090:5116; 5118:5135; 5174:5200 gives 3.5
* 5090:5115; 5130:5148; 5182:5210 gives 0.8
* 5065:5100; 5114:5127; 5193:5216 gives 4.6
